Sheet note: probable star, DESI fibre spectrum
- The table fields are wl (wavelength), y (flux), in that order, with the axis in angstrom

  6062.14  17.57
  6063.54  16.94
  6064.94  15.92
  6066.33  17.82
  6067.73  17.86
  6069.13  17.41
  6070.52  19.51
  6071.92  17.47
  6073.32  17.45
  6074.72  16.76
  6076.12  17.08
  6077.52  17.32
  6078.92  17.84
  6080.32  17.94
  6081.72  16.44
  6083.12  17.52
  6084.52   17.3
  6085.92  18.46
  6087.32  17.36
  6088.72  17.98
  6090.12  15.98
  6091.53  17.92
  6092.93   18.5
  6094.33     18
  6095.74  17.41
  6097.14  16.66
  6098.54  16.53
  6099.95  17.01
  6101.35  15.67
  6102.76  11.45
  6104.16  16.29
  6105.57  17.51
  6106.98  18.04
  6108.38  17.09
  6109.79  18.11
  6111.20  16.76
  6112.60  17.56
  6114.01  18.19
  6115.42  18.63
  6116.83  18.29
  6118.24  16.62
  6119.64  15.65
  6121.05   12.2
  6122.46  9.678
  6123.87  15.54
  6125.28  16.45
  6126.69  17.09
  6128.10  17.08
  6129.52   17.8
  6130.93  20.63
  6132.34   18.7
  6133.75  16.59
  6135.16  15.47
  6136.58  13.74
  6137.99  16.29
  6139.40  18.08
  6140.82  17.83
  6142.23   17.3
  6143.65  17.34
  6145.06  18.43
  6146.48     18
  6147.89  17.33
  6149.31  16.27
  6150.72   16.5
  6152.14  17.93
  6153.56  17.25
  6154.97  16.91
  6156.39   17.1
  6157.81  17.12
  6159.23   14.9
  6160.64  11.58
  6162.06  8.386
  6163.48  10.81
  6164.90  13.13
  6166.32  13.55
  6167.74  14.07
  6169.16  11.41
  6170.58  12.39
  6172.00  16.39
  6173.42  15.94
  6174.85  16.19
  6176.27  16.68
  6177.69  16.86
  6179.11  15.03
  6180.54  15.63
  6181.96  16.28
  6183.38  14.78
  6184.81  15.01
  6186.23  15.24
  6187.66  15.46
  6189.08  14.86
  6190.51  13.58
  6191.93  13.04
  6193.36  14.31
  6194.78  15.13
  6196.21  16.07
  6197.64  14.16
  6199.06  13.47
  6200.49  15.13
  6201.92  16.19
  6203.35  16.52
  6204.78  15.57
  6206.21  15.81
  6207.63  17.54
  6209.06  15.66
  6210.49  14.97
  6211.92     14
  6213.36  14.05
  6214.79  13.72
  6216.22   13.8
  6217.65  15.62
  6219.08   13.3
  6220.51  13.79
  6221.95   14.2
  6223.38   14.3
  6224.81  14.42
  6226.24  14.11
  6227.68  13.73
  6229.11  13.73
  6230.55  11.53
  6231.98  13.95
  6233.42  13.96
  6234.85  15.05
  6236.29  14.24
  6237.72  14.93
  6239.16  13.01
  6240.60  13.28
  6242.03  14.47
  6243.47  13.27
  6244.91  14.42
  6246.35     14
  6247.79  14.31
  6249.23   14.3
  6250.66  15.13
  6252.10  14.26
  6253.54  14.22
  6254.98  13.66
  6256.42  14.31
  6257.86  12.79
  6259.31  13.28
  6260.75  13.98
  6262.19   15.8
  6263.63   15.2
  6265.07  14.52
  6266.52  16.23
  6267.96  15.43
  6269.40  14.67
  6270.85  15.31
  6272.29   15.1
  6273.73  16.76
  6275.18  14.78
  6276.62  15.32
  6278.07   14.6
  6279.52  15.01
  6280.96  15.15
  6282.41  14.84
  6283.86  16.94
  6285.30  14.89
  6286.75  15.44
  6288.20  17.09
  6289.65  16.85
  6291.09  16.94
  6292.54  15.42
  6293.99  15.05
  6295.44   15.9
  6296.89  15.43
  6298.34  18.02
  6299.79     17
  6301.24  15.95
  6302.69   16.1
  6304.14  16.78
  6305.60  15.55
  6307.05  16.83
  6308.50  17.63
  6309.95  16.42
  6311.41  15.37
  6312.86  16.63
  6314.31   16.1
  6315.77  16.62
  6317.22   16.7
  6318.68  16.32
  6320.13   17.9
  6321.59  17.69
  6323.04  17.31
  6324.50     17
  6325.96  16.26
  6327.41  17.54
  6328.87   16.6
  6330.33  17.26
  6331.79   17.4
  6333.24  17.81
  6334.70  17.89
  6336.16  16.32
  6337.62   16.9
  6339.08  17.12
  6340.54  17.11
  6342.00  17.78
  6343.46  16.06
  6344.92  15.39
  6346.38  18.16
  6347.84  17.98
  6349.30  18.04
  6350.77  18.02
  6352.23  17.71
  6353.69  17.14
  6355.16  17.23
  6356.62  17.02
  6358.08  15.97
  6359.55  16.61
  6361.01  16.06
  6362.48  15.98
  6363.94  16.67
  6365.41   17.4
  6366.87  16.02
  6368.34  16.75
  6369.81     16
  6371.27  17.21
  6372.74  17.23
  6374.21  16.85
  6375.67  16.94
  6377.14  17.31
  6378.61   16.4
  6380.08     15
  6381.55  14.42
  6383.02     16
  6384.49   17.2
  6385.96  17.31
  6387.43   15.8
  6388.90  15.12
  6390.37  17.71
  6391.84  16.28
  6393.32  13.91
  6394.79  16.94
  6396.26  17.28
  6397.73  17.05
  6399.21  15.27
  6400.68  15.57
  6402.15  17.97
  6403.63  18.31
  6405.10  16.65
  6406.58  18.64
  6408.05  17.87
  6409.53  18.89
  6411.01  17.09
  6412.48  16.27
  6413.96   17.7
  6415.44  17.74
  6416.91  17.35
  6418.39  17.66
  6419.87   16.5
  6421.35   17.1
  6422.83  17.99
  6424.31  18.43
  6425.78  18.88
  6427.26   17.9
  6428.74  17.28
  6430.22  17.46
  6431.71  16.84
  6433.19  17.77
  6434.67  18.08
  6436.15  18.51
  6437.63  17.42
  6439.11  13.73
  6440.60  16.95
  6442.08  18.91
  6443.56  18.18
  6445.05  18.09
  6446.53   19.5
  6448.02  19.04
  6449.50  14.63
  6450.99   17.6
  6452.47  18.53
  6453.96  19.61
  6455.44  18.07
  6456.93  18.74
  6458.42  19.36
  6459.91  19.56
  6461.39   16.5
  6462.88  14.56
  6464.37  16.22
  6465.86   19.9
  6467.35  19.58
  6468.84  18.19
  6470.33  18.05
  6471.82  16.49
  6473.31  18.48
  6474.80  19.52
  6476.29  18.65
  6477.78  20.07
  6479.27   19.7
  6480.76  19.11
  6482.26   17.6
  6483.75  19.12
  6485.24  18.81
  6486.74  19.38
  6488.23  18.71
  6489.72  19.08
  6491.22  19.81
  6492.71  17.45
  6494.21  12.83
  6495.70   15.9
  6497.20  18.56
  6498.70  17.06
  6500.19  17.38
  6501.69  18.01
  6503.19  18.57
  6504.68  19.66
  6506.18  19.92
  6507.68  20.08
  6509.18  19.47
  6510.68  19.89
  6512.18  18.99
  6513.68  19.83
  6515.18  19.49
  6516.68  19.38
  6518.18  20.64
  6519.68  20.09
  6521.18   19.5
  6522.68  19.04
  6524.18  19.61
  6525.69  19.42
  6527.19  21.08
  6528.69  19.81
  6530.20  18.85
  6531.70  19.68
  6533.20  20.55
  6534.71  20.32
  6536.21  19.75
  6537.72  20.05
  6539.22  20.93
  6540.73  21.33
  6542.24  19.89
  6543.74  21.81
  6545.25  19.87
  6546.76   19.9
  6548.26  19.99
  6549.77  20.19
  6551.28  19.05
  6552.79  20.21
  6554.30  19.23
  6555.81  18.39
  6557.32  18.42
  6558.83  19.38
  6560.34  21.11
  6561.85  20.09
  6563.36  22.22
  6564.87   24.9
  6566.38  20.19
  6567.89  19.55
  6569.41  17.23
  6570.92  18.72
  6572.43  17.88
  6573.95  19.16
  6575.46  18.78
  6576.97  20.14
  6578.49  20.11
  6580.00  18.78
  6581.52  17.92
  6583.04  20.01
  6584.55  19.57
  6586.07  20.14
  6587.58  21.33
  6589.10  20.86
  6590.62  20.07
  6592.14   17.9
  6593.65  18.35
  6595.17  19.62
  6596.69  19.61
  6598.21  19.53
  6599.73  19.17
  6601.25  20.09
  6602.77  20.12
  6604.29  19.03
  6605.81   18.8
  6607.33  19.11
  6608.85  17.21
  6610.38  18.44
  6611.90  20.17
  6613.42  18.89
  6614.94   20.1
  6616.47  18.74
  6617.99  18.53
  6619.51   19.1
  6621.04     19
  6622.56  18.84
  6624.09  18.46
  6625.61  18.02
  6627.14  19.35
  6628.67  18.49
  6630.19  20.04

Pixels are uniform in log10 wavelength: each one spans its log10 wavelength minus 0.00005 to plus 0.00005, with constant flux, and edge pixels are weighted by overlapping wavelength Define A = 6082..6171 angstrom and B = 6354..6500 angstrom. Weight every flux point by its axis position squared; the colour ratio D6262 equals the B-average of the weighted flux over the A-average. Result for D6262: 1.18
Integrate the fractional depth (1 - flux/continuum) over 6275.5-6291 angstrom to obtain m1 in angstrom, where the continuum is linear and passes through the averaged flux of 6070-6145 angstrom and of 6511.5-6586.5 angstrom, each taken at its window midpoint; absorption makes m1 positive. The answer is 2.1 angstrom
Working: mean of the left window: 17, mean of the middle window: 15.7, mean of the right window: 19.8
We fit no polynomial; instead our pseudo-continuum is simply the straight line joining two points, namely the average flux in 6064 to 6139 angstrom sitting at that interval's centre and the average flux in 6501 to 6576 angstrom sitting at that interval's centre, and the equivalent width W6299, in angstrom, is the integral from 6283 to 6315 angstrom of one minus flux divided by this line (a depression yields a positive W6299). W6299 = 3.41 angstrom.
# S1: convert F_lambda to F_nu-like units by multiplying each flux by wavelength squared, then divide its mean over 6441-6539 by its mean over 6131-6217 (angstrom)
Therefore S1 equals 1.35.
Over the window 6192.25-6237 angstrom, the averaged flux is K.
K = 14.6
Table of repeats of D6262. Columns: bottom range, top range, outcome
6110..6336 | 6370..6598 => 1.30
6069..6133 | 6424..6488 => 1.19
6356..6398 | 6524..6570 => 1.29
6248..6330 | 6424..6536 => 1.25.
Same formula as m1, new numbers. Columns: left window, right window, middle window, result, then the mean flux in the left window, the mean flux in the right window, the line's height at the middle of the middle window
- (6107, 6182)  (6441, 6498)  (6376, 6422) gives 2.4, 16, 18.2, 17.7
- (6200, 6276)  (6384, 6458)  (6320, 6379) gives -2.7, 14.5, 17.4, 16.3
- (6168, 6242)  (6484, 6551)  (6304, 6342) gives -1.1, 14.7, 19.3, 16.4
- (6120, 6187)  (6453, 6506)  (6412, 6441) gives 0.7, 15.6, 18.3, 17.8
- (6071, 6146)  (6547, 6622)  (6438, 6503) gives 2.9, 16.9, 19.5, 18.9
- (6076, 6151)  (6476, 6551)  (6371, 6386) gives 1.6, 16.9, 19.3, 18.5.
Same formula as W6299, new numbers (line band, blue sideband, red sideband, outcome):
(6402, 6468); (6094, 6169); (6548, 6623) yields 2.20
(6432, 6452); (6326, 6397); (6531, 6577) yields 0.59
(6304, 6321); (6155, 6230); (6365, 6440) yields -0.66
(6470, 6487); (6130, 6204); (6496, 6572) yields 0.30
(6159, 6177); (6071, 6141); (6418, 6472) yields 3.79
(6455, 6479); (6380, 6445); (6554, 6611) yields -0.54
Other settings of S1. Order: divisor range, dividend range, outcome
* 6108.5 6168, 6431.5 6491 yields 1.25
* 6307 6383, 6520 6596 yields 1.26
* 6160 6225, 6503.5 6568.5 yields 1.54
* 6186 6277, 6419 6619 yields 1.43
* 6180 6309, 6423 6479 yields 1.28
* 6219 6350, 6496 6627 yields 1.36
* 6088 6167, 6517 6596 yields 1.39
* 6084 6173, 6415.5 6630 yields 1.32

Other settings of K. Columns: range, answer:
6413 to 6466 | 17.7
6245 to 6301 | 15.2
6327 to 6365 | 17.1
